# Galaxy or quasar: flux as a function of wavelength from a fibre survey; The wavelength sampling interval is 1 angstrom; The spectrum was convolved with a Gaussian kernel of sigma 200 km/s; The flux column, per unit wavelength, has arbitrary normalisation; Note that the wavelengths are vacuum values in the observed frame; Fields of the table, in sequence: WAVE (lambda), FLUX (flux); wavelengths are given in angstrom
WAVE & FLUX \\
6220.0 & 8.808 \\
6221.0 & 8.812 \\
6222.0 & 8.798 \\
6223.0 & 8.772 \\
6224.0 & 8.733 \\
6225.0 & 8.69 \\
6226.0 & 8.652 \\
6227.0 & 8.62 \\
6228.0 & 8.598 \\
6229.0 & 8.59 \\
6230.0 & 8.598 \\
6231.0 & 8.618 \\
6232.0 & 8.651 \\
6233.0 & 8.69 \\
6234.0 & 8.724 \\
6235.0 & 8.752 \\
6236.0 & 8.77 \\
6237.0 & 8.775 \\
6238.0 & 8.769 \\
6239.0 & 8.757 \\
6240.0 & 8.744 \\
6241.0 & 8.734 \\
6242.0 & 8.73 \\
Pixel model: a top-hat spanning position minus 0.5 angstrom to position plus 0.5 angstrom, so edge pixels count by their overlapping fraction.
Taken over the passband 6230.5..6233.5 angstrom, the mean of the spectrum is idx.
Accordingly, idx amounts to 8.65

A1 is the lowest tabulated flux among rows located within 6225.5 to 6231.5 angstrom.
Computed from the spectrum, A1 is 8.59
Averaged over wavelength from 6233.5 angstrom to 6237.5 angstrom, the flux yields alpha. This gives 8.76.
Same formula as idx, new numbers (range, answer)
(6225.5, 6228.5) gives 8.62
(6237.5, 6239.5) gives 8.76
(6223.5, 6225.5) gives 8.71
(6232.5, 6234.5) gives 8.71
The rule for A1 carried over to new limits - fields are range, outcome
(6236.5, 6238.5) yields 8.769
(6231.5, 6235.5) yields 8.651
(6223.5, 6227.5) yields 8.62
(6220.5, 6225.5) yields 8.69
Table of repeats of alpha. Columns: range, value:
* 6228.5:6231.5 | 8.6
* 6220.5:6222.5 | 8.8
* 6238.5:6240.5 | 8.75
